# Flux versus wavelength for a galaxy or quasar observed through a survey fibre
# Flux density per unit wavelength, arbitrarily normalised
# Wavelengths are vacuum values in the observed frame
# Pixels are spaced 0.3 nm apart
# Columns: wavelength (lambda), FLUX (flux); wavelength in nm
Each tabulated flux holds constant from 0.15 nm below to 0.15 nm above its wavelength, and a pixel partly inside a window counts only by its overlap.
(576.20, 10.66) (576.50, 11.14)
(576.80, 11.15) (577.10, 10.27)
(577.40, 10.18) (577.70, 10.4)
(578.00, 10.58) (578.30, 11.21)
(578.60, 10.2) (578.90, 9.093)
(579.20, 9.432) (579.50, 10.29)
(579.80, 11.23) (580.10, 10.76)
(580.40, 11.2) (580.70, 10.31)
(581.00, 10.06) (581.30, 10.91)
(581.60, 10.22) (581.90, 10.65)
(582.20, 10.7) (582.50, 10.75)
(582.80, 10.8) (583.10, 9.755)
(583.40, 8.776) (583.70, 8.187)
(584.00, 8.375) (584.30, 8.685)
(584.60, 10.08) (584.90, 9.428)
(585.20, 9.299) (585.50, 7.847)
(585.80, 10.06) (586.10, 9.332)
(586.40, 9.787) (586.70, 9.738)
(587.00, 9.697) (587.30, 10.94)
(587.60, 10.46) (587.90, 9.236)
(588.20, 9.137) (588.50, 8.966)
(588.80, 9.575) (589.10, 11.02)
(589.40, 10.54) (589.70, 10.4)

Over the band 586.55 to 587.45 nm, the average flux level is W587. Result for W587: 10.1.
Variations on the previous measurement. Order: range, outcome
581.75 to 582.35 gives 10.7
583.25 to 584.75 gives 8.82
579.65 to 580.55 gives 11.1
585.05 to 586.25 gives 9.13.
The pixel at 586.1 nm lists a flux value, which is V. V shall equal 9.332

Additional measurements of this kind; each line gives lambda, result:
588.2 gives 9.137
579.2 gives 9.432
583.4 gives 8.776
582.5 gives 10.75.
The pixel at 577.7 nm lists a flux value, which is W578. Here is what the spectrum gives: 10.4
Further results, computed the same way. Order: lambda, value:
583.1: 9.755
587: 9.697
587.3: 10.94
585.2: 9.299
